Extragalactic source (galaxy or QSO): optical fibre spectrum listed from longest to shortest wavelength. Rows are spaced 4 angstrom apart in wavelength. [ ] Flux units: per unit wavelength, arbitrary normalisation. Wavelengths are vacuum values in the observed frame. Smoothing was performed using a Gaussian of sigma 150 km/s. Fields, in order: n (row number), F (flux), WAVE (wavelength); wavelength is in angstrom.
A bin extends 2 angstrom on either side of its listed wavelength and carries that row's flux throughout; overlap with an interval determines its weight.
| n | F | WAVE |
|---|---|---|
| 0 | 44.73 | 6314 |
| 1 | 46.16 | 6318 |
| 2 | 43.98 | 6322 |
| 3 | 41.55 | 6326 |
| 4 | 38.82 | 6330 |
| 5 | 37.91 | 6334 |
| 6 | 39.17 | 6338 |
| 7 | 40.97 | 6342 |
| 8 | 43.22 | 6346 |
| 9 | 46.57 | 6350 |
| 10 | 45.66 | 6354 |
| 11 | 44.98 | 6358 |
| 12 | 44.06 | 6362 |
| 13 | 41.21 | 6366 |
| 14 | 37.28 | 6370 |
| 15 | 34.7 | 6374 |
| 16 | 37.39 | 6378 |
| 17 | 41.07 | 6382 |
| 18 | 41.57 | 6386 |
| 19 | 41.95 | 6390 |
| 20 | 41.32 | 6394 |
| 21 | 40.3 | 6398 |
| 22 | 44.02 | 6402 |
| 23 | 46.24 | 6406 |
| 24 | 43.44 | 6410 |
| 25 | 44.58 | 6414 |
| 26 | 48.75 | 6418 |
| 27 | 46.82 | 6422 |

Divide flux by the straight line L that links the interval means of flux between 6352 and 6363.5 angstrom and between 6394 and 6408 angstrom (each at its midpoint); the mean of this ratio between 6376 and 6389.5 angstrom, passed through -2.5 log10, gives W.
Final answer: 0.10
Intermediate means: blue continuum 44.9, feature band 40.2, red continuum 43.2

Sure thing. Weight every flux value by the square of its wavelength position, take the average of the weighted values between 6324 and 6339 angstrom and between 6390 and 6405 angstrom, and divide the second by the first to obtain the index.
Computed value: 1.1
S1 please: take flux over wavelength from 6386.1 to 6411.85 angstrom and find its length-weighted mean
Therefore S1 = 42.8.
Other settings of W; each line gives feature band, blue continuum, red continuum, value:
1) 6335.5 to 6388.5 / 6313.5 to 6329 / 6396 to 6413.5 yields 0.06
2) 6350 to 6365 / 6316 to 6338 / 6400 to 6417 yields -0.05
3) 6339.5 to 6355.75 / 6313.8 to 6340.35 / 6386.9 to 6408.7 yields -0.05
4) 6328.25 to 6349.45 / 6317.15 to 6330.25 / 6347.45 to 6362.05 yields 0.09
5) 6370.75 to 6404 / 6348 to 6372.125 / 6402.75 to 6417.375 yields 0.11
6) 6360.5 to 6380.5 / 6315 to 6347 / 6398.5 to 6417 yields 0.11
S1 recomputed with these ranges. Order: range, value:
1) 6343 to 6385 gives 41.6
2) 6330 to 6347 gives 40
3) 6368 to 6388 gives 38.4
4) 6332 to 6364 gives 42.8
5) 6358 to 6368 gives 43.1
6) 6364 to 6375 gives 38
